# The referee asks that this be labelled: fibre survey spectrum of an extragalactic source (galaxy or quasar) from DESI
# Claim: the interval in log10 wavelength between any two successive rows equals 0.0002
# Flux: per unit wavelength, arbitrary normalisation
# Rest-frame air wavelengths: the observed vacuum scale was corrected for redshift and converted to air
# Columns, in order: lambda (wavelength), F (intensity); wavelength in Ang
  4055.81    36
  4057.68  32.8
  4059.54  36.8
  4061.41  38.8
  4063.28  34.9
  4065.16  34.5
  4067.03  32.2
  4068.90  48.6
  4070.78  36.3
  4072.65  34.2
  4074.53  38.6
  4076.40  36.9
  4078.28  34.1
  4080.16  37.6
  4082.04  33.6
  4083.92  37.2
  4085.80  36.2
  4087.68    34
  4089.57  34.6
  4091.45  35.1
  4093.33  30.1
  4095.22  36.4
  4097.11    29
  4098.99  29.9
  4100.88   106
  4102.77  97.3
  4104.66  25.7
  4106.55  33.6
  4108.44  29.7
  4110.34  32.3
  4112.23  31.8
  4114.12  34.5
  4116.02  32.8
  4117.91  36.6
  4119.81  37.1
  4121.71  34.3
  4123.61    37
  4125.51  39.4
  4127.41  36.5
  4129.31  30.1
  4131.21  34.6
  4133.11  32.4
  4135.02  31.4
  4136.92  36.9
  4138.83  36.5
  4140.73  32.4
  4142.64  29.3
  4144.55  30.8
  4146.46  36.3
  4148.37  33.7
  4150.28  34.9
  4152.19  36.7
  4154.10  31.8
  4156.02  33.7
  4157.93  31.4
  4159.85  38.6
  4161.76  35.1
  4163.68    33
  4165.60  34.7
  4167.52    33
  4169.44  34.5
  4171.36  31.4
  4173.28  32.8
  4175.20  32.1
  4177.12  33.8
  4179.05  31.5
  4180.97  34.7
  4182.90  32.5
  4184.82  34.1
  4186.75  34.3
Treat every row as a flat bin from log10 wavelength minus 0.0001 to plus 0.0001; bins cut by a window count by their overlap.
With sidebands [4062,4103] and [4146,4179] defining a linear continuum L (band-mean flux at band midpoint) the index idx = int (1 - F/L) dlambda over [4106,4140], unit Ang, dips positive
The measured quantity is 2.5 Ang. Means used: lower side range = 40.3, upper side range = 33.9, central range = 34.3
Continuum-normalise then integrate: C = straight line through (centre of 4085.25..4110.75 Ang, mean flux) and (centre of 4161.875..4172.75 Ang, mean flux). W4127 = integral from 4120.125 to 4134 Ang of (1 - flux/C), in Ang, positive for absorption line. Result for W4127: 1.3 Ang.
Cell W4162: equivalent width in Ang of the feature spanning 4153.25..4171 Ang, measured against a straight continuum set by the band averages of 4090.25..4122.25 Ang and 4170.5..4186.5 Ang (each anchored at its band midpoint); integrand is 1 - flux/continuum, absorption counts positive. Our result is 0.41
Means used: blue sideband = 40.7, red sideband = 32.9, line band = 33.9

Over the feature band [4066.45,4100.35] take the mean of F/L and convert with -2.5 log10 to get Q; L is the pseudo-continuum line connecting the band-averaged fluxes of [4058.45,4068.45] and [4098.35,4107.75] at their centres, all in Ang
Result 0.28 mag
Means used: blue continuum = 36.1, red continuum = 58.6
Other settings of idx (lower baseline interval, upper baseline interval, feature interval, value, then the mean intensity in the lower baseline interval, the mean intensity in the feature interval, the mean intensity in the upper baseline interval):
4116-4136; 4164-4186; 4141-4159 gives 0.5 Ang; 34.8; 33.2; 33.2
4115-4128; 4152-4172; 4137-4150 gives 0.5 Ang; 36.2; 33.5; 33.9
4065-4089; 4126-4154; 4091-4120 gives -4.9 Ang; 36.5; 41.3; 33.8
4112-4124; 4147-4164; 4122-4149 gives 0.5 Ang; 35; 34.1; 34.4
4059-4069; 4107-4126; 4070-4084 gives 0.1 Ang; 36.7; 36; 34.4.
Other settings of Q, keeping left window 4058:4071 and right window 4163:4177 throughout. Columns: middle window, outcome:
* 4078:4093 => 0.04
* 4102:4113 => -0.15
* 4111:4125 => 0.01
